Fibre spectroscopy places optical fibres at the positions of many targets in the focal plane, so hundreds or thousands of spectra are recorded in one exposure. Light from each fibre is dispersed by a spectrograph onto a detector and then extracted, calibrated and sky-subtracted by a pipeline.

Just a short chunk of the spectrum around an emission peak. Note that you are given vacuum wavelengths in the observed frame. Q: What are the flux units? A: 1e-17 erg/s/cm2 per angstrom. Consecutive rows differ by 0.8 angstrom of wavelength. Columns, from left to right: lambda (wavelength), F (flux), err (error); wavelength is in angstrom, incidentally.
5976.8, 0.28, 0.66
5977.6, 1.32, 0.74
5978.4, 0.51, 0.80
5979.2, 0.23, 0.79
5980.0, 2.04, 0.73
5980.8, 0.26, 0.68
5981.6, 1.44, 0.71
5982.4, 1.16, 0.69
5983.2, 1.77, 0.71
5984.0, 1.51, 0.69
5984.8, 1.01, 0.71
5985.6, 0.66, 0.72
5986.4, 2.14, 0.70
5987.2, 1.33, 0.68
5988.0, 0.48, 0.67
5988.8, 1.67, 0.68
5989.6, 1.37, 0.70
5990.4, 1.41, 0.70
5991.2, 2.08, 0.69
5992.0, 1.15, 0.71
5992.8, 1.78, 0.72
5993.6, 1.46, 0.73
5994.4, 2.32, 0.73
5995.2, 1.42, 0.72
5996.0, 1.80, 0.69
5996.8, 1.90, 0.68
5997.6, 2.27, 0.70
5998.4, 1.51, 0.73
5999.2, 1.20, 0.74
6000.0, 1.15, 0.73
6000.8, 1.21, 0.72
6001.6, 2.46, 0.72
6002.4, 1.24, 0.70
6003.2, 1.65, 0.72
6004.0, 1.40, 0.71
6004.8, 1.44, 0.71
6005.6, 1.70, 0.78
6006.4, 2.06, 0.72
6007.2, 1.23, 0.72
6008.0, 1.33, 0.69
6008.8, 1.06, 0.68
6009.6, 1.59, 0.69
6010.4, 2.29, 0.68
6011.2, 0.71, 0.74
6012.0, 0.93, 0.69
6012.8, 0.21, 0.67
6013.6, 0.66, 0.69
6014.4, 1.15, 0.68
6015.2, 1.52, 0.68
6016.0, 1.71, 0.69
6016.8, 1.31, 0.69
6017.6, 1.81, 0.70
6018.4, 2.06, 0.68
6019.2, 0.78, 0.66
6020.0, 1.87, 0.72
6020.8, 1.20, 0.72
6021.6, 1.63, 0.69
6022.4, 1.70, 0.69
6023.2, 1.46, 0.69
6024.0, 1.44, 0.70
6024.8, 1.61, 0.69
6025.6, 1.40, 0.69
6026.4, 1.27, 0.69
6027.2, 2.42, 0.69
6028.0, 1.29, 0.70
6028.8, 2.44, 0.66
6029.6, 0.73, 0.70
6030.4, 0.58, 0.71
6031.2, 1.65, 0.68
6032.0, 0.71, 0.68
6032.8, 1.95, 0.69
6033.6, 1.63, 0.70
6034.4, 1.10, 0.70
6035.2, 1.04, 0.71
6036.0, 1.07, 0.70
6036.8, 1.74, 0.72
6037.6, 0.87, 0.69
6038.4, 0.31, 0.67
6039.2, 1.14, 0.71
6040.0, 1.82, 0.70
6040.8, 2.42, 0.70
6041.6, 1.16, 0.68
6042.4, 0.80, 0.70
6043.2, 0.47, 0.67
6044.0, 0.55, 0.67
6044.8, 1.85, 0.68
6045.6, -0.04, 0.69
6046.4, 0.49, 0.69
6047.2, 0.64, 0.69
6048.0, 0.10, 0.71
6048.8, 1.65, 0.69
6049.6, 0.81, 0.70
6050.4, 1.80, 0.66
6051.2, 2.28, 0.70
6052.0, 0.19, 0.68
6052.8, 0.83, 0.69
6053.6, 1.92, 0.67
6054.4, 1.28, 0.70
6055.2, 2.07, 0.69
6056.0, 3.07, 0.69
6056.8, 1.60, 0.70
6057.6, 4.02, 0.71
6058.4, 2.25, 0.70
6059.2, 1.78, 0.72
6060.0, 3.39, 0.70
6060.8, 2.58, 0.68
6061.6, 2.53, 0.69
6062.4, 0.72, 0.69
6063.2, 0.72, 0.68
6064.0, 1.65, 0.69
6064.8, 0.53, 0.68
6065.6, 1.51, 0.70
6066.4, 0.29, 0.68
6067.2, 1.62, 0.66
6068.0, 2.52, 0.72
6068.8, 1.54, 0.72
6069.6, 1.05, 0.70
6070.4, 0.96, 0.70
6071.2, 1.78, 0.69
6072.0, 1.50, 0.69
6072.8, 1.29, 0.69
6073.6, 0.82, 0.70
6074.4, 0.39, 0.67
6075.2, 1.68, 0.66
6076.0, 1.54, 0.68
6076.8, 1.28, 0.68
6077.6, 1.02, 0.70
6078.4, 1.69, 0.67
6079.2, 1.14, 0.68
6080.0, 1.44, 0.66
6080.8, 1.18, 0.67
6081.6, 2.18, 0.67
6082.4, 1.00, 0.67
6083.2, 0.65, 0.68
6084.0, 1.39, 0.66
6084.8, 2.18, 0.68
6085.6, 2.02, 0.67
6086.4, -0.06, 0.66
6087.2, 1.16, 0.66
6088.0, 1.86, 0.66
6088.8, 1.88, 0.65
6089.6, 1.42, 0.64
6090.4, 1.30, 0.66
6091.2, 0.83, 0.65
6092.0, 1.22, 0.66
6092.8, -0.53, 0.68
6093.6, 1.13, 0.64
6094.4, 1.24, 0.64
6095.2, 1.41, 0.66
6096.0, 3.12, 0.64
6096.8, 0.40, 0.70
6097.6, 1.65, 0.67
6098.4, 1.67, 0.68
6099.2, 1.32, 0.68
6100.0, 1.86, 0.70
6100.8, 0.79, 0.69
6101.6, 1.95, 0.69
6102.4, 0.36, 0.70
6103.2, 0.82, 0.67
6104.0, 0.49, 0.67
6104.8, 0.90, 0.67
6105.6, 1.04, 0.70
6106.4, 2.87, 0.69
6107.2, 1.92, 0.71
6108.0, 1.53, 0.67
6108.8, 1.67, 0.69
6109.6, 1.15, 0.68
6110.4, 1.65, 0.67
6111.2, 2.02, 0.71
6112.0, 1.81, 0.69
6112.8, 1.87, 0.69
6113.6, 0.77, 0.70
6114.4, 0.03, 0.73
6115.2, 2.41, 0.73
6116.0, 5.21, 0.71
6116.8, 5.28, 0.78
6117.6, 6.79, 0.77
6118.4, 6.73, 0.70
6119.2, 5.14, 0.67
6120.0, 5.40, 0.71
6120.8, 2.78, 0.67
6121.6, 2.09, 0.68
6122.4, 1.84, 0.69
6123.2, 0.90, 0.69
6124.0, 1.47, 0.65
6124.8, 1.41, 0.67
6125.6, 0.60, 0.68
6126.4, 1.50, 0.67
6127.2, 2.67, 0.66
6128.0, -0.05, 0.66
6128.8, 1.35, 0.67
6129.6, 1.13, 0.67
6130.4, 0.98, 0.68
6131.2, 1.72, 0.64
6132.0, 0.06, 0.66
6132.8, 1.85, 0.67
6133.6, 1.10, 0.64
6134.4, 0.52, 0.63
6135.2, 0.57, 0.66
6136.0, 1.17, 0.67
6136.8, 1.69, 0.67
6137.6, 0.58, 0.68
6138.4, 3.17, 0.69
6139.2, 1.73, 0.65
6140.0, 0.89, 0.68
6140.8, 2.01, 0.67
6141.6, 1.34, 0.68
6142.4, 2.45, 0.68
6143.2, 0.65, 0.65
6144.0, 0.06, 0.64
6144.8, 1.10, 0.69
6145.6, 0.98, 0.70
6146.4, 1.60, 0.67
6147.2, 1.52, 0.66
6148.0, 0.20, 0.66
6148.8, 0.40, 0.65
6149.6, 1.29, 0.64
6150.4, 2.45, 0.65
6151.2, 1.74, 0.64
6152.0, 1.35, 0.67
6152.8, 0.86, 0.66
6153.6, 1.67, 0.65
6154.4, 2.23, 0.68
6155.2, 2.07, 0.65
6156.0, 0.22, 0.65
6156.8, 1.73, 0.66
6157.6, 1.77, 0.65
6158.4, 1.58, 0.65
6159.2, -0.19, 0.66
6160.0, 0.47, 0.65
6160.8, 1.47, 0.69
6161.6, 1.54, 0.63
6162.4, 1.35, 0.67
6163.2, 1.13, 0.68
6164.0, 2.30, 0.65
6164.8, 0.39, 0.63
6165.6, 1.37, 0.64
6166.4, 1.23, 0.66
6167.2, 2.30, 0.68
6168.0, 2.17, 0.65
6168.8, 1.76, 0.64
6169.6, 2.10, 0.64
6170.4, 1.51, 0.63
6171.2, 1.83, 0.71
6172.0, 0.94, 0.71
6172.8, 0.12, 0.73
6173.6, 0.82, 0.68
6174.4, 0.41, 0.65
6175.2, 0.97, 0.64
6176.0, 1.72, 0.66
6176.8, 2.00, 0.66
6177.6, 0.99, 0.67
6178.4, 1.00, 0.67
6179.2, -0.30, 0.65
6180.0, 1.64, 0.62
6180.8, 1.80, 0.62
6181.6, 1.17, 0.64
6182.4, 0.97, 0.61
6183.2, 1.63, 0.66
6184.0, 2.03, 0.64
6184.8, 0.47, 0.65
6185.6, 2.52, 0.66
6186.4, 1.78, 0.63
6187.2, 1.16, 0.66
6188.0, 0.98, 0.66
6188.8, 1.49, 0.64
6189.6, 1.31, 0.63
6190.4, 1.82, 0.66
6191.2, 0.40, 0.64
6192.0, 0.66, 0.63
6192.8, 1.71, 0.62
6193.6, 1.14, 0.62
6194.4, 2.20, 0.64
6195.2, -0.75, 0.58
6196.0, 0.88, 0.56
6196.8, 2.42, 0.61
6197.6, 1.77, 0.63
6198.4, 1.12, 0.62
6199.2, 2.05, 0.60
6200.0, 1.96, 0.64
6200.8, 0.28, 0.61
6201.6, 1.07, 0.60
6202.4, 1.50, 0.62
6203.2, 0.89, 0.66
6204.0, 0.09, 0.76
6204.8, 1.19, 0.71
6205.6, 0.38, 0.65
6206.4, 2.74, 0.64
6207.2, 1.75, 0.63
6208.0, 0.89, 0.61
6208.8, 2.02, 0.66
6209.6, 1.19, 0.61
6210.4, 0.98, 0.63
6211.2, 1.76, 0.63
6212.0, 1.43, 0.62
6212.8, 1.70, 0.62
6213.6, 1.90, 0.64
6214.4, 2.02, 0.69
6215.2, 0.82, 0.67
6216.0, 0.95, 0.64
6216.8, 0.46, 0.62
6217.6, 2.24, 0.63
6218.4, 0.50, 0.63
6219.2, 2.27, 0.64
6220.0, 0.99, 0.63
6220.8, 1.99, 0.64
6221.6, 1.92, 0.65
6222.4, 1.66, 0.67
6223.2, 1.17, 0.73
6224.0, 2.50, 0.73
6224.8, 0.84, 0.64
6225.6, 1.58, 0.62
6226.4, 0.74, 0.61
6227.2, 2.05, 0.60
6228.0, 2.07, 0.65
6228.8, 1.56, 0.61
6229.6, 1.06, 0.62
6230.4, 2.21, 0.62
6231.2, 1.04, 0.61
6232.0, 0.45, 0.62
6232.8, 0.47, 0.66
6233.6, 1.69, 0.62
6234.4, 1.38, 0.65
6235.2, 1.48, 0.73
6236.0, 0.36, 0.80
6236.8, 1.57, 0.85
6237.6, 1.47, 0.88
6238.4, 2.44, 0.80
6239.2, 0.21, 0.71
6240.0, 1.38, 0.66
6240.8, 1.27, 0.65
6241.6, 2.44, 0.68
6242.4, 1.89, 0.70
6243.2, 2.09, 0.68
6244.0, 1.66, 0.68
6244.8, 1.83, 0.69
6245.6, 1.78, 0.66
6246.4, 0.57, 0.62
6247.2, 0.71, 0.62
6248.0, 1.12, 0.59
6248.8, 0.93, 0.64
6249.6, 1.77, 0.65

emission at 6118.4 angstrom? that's [O III] 5007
